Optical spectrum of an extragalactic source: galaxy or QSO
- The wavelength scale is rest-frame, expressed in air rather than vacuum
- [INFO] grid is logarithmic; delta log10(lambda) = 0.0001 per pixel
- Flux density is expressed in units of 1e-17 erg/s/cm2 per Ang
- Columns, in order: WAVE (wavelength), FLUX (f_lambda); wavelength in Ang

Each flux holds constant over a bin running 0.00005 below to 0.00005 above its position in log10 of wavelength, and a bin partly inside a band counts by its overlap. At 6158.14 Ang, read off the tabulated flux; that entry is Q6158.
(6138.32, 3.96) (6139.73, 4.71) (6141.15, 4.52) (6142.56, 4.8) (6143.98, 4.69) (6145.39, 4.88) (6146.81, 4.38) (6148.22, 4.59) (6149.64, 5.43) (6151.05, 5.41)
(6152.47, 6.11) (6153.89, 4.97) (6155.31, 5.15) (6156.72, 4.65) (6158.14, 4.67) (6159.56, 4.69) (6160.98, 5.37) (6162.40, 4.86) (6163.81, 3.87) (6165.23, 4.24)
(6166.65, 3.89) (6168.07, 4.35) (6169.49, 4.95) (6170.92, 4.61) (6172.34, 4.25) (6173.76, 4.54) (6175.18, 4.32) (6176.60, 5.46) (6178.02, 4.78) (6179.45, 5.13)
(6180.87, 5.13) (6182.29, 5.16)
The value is 4.67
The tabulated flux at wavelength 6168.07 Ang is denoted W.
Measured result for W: 4.35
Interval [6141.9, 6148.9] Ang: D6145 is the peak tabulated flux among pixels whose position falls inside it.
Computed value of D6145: 4.88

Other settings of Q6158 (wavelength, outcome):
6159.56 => 4.69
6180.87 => 5.13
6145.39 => 4.88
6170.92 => 4.61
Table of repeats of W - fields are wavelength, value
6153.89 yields 4.97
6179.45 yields 5.13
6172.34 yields 4.25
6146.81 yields 4.38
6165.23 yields 4.24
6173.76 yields 4.54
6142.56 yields 4.8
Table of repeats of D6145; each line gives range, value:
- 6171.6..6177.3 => 5.46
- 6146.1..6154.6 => 6.11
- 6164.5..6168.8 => 4.35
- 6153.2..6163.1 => 5.37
